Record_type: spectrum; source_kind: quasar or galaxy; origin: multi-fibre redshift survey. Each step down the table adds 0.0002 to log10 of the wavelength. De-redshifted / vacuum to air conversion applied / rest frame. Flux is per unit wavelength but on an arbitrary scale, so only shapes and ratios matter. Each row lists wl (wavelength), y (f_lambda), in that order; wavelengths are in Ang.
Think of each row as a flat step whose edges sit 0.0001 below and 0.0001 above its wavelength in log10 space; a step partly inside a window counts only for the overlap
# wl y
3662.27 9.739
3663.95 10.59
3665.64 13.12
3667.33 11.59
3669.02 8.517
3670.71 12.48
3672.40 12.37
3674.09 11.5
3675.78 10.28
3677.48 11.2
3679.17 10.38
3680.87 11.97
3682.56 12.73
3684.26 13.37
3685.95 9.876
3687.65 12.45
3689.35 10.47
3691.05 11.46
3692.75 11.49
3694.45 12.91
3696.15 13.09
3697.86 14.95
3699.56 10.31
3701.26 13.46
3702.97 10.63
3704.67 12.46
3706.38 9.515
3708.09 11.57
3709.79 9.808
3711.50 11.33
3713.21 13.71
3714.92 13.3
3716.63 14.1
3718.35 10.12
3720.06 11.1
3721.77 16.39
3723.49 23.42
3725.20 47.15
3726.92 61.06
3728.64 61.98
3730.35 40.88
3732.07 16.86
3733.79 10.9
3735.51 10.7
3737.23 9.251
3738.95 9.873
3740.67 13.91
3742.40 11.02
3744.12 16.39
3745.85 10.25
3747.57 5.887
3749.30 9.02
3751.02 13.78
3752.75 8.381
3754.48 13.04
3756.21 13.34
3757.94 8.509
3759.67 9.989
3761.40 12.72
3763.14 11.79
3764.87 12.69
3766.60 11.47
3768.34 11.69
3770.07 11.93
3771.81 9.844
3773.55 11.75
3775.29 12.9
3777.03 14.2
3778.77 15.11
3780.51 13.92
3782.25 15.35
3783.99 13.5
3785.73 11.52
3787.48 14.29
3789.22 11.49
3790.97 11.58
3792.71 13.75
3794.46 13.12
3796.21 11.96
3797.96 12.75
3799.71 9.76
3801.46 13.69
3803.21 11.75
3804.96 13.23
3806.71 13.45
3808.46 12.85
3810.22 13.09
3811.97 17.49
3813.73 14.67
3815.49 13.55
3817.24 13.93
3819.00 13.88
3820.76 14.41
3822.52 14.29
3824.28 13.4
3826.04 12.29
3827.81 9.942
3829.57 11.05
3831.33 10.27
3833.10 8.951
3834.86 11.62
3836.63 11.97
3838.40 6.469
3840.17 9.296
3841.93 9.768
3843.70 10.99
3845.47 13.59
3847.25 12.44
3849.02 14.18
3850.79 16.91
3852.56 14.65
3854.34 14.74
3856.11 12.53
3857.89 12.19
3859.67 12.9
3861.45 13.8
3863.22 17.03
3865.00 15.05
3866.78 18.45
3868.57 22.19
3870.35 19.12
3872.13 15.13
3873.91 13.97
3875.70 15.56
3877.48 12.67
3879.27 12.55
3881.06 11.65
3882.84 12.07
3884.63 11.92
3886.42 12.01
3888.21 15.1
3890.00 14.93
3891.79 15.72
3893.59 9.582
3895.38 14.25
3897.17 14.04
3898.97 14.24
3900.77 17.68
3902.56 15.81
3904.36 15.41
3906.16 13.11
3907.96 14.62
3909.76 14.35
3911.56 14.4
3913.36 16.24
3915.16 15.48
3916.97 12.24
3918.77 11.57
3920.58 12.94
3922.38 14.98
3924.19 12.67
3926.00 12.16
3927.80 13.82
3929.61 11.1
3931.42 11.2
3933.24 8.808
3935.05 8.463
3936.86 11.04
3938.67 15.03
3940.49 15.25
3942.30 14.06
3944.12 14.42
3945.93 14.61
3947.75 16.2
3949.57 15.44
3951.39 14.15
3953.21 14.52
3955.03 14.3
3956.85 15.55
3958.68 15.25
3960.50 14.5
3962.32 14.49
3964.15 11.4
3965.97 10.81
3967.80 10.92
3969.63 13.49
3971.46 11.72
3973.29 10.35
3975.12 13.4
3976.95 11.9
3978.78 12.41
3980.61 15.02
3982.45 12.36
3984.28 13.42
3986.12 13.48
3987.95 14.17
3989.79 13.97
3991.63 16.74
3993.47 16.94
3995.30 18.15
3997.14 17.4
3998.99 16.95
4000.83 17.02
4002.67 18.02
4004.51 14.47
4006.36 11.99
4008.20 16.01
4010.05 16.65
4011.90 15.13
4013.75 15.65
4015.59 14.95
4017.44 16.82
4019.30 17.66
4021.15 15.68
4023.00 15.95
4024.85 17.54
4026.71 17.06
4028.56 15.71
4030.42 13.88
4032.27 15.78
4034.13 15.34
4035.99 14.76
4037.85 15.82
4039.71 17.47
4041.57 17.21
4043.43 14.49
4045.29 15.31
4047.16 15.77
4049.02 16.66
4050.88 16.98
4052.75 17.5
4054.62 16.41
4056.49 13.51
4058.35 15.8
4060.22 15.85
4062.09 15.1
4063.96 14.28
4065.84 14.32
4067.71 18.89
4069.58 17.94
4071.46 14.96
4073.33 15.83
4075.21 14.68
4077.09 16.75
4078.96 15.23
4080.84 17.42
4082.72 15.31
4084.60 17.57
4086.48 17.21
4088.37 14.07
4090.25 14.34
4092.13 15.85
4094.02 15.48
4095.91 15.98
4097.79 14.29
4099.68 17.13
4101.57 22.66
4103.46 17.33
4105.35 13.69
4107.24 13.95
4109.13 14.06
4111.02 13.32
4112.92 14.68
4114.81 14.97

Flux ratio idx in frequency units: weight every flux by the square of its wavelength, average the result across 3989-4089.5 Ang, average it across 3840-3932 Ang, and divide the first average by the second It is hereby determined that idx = 1.24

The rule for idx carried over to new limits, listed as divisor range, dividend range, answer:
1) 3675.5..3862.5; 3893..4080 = 1.19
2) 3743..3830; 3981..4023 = 1.39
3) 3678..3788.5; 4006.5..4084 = 1.27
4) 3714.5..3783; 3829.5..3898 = 0.87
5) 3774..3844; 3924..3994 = 1.15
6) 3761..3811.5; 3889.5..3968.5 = 1.16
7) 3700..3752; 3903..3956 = 0.86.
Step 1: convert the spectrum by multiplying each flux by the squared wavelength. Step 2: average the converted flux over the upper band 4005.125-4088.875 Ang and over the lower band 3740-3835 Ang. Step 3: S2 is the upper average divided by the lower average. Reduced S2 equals 1.47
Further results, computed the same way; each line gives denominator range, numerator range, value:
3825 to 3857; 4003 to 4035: 1.46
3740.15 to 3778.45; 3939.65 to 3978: 1.30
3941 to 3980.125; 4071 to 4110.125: 1.25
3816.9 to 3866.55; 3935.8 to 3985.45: 1.14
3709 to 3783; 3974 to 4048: 1.11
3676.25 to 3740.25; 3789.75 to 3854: 0.80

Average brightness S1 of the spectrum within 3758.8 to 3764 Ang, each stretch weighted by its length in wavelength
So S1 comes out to 11.5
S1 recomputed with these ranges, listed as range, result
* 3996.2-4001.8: 17.1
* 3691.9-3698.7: 13.1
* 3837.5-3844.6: 9.15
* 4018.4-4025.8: 16.7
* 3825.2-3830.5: 11.1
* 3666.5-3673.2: 11.2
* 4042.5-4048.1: 15.2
